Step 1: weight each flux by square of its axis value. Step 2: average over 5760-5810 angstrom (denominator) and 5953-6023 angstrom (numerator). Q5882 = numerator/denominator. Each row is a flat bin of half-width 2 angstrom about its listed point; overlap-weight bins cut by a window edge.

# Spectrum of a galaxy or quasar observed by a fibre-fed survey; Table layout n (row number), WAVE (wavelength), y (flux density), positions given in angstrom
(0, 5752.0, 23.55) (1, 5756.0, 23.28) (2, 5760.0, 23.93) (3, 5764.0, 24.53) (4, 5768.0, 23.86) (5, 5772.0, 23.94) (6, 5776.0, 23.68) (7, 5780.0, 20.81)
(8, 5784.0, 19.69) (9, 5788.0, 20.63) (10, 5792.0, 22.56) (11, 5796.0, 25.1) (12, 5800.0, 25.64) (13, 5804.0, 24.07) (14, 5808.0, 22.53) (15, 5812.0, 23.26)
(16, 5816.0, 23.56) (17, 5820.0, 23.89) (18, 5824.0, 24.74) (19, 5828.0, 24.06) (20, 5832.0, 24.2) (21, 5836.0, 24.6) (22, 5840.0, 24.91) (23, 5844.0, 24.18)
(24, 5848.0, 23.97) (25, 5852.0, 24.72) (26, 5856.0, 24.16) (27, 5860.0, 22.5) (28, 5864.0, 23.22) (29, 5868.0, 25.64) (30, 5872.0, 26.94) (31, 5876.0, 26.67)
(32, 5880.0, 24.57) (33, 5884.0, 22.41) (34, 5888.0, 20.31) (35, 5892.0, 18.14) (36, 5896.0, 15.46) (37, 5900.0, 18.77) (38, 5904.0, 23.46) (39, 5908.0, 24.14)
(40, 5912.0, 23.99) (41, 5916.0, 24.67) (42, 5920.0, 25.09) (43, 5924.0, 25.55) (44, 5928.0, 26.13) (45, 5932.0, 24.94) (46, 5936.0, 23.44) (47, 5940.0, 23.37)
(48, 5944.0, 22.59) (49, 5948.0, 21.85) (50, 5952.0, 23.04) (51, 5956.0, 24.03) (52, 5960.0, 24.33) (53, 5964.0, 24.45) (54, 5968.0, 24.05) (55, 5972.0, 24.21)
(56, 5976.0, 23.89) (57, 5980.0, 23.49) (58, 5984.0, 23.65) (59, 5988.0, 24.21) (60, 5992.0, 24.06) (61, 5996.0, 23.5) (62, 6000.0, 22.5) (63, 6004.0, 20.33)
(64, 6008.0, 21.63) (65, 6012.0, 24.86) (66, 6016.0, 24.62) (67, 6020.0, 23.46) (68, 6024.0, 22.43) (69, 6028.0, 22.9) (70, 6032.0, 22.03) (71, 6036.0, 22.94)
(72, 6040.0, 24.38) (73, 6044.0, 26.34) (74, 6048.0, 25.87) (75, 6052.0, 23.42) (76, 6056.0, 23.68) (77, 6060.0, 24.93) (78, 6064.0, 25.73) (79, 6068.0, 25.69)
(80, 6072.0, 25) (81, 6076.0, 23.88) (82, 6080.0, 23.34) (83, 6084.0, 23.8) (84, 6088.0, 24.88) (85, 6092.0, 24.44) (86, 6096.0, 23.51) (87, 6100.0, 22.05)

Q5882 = 1.09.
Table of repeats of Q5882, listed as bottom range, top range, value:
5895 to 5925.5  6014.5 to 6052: 1.09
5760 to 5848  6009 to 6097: 1.12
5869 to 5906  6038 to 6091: 1.19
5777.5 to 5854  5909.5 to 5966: 1.07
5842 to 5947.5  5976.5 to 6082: 1.06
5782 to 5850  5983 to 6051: 1.07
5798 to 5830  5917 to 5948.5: 1.05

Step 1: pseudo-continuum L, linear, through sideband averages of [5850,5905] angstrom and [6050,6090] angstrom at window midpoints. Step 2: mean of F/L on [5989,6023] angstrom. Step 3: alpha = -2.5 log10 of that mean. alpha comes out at 0.03 mag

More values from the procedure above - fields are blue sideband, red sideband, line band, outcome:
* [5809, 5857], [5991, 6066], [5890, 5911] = 0.19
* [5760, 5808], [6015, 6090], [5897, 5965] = 0.00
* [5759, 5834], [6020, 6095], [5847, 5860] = -0.02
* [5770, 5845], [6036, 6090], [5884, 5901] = 0.27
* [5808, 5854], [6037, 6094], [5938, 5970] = 0.04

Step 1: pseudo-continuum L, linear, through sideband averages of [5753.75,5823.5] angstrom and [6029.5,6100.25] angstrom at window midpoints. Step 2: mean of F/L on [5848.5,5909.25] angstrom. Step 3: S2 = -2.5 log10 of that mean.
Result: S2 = 0.039 mag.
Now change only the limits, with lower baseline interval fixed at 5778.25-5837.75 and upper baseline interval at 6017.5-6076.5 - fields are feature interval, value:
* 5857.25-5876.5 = -0.06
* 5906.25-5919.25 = -0.03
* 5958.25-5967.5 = -0.02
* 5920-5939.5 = -0.05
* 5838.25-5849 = -0.04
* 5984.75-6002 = 0.02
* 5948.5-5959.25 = 0.02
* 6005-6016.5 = 0.04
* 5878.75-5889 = 0.05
